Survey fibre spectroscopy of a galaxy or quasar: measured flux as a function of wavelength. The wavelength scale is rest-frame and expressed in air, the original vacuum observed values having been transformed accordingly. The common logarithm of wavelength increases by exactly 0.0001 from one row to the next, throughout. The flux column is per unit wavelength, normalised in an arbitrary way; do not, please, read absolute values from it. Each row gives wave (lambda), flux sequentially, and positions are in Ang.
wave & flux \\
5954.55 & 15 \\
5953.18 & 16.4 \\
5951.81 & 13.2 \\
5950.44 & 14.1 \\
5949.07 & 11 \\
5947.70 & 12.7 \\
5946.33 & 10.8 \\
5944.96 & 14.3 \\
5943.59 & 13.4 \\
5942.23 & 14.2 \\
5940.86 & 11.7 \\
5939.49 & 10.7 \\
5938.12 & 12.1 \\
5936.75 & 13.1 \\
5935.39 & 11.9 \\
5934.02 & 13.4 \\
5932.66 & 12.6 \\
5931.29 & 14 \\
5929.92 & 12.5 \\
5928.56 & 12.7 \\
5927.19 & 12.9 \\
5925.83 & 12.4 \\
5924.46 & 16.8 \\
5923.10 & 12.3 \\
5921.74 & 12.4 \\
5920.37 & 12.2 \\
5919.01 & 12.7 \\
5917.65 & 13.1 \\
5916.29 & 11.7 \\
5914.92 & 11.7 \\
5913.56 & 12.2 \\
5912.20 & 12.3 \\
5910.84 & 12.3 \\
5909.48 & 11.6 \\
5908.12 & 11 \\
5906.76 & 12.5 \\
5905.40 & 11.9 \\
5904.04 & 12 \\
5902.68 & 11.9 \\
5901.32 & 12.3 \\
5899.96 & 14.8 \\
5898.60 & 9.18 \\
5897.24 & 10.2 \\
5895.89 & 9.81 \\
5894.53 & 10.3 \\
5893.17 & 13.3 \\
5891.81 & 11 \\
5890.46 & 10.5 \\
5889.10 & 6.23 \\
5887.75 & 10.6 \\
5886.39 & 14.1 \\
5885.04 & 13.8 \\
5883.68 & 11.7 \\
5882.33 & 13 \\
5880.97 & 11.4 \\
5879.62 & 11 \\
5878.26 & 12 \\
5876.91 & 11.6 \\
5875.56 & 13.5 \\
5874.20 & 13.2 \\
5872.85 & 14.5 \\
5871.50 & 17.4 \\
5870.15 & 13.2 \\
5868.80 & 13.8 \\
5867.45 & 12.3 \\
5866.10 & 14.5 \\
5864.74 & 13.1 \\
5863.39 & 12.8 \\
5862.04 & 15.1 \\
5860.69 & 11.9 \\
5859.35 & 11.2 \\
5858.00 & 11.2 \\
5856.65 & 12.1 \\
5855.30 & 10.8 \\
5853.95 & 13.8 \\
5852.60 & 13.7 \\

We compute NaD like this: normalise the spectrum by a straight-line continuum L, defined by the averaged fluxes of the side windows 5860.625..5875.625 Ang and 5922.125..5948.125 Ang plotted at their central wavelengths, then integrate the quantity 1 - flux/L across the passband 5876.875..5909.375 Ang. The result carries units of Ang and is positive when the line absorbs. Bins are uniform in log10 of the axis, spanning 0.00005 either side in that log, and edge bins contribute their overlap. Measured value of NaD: 4.77 Ang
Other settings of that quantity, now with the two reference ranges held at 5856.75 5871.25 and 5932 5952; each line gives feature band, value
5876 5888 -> 0.7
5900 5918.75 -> 0.9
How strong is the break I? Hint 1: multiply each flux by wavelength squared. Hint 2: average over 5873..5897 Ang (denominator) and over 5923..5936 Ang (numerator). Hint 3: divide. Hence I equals 1.15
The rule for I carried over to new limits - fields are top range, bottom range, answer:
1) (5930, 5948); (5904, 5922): 1.06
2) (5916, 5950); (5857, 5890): 1.03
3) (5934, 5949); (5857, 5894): 1.02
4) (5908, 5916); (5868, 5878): 0.87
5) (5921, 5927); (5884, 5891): 1.23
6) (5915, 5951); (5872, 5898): 1.11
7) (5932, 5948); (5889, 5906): 1.14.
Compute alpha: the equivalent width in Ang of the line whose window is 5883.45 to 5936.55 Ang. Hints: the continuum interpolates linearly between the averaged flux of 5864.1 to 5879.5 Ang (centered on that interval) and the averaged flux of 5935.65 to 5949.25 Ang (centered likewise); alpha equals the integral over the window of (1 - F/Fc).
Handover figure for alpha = 3.31 Ang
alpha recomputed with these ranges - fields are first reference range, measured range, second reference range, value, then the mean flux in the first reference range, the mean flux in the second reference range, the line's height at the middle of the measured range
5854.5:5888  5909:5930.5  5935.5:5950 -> -0.14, 12.8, 12.4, 12.5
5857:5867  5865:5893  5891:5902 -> -0.89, 12.8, 11.4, 12.1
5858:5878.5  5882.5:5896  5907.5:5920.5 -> 1.58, 13.3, 12.1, 12.7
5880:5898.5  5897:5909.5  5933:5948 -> -0.27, 11.2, 12.6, 11.5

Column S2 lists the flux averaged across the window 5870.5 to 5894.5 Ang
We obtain 12.2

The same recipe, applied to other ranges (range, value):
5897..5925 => 12.3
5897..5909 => 11.8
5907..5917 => 11.9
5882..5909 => 11.5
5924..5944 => 12.9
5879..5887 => 12.5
